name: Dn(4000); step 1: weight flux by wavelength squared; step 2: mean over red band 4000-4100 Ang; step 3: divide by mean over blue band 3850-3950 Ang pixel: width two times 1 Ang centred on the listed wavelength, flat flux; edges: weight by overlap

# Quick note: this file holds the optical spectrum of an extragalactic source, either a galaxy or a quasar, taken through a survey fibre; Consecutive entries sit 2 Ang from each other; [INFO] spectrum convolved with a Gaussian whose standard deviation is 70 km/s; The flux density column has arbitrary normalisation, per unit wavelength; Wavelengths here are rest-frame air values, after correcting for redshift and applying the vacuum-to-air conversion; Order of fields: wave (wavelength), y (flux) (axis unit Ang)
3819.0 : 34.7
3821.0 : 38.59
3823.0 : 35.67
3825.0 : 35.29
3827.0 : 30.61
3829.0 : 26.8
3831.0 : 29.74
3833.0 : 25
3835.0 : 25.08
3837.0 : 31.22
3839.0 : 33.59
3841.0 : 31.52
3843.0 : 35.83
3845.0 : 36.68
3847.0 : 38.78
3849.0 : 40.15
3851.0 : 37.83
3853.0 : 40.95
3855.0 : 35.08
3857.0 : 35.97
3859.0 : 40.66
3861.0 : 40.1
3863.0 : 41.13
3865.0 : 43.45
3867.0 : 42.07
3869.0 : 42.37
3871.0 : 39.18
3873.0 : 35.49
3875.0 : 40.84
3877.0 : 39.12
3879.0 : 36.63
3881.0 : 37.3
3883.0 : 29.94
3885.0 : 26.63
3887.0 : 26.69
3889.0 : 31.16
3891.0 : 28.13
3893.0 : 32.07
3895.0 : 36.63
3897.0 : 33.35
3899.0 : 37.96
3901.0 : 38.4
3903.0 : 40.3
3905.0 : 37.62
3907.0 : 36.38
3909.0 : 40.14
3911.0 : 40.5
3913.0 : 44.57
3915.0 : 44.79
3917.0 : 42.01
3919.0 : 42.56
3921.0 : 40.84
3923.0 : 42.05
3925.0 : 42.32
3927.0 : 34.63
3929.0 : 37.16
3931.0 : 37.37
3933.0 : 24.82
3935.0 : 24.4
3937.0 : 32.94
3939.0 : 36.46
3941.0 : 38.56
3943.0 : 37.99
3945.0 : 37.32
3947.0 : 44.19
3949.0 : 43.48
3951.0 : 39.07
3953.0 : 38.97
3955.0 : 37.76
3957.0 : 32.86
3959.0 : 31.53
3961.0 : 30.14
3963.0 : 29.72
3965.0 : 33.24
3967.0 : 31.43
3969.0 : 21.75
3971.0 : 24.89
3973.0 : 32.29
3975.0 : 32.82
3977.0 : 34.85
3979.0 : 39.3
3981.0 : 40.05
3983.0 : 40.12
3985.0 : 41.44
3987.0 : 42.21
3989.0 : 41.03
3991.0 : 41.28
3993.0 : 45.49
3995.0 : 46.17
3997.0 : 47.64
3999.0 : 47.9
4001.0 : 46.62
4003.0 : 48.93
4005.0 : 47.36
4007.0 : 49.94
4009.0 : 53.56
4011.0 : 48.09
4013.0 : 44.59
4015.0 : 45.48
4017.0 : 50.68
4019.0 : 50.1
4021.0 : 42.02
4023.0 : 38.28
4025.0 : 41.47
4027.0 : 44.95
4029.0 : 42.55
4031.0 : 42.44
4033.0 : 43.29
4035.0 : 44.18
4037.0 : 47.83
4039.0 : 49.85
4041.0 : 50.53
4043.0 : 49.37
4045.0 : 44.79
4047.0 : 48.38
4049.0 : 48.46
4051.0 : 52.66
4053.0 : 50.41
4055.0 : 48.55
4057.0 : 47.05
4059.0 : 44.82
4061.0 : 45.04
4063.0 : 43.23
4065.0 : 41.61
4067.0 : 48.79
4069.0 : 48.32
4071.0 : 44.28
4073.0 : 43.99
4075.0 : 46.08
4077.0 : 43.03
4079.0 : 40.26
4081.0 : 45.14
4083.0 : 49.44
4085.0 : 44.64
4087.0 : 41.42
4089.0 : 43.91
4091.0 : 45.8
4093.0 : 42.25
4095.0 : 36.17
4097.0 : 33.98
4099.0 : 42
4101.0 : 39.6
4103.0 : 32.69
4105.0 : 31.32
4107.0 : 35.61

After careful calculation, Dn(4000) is 1.31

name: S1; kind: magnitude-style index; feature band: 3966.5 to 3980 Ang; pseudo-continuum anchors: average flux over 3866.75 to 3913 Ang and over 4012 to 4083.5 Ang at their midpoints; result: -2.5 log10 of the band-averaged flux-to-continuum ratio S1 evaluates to 0.31 mag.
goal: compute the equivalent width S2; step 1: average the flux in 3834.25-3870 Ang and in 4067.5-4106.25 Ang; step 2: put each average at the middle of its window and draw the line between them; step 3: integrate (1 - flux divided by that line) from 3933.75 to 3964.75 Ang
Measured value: 2.94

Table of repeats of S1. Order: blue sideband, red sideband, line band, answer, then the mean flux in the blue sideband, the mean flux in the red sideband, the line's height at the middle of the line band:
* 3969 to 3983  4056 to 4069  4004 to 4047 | -0.153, 33.6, 45.3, 40.3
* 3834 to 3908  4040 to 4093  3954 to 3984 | 0.244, 36.1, 46.1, 41.1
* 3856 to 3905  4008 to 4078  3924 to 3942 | 0.157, 36.5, 46.2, 39.7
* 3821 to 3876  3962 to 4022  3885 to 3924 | 0.021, 36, 41.4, 38.1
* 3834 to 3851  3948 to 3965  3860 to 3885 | -0.116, 34.3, 35.3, 34.6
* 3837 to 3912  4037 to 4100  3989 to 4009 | -0.112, 36.7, 45.3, 42.2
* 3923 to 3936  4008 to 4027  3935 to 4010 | 0.034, 34.1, 46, 39.9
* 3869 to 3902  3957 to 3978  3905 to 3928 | -0.231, 34.6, 30.4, 33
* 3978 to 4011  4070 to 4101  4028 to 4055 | -0.084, 45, 42.7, 43.8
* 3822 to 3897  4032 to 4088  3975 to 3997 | 0.027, 35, 46.3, 42.1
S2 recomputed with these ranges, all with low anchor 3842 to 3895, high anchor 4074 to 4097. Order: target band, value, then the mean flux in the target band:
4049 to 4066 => -1.8 Ang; 46.8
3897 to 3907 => 0.0 Ang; 37.8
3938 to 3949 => -0.1 Ang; 39.3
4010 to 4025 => -1.6 Ang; 45.3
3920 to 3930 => -0.3 Ang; 39.4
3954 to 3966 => 2.1 Ang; 32.5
